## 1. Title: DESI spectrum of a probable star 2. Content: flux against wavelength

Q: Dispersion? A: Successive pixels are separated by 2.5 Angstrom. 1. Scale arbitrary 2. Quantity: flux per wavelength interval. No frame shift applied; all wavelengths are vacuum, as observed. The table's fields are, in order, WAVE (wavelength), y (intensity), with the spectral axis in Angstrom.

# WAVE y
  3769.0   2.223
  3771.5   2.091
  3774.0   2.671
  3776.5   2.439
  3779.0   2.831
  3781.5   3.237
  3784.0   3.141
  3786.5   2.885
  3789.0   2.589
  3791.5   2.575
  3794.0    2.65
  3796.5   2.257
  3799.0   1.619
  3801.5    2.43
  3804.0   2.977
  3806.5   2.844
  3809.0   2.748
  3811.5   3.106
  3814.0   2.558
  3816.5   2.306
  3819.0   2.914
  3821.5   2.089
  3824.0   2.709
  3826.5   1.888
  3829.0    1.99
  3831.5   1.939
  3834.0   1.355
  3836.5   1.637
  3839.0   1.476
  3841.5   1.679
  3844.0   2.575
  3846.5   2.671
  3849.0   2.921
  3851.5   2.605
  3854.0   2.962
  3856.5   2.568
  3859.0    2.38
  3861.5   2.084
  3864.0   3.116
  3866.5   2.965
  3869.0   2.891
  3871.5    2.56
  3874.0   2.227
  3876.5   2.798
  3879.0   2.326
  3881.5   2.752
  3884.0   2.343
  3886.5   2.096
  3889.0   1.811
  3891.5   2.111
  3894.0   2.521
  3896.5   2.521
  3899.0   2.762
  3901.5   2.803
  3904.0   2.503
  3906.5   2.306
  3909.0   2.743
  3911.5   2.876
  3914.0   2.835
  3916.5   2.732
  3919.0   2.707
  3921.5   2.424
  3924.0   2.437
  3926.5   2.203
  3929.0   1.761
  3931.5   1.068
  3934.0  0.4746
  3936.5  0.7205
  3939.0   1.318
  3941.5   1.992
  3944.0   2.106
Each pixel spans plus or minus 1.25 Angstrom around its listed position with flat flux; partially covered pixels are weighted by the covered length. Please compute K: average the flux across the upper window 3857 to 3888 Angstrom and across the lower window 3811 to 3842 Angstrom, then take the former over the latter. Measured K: 1.2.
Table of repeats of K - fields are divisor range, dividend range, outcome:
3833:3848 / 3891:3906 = 1.32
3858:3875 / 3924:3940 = 0.52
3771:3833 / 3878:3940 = 0.87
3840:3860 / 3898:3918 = 1.06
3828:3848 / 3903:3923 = 1.37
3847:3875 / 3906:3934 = 0.86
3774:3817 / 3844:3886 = 0.98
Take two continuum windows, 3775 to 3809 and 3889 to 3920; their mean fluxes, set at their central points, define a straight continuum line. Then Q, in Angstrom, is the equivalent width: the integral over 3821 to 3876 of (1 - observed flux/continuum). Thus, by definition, 5.8 Angstrom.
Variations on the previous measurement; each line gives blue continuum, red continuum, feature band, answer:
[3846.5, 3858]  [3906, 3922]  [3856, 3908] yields 4.2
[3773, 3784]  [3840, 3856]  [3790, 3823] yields 2.1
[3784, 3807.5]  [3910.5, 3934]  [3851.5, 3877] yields -2.8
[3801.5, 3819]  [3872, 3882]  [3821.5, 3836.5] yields 4.1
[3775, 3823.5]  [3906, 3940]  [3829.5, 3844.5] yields 4.3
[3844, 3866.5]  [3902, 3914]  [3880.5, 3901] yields 2.1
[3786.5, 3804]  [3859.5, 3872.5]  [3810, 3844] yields 5.4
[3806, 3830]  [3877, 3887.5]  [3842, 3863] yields -0.9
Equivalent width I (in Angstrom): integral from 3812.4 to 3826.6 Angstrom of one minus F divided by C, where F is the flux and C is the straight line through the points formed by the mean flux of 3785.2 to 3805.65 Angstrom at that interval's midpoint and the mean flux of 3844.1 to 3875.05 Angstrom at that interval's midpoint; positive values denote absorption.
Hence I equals 0.52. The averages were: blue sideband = 2.51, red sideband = 2.66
